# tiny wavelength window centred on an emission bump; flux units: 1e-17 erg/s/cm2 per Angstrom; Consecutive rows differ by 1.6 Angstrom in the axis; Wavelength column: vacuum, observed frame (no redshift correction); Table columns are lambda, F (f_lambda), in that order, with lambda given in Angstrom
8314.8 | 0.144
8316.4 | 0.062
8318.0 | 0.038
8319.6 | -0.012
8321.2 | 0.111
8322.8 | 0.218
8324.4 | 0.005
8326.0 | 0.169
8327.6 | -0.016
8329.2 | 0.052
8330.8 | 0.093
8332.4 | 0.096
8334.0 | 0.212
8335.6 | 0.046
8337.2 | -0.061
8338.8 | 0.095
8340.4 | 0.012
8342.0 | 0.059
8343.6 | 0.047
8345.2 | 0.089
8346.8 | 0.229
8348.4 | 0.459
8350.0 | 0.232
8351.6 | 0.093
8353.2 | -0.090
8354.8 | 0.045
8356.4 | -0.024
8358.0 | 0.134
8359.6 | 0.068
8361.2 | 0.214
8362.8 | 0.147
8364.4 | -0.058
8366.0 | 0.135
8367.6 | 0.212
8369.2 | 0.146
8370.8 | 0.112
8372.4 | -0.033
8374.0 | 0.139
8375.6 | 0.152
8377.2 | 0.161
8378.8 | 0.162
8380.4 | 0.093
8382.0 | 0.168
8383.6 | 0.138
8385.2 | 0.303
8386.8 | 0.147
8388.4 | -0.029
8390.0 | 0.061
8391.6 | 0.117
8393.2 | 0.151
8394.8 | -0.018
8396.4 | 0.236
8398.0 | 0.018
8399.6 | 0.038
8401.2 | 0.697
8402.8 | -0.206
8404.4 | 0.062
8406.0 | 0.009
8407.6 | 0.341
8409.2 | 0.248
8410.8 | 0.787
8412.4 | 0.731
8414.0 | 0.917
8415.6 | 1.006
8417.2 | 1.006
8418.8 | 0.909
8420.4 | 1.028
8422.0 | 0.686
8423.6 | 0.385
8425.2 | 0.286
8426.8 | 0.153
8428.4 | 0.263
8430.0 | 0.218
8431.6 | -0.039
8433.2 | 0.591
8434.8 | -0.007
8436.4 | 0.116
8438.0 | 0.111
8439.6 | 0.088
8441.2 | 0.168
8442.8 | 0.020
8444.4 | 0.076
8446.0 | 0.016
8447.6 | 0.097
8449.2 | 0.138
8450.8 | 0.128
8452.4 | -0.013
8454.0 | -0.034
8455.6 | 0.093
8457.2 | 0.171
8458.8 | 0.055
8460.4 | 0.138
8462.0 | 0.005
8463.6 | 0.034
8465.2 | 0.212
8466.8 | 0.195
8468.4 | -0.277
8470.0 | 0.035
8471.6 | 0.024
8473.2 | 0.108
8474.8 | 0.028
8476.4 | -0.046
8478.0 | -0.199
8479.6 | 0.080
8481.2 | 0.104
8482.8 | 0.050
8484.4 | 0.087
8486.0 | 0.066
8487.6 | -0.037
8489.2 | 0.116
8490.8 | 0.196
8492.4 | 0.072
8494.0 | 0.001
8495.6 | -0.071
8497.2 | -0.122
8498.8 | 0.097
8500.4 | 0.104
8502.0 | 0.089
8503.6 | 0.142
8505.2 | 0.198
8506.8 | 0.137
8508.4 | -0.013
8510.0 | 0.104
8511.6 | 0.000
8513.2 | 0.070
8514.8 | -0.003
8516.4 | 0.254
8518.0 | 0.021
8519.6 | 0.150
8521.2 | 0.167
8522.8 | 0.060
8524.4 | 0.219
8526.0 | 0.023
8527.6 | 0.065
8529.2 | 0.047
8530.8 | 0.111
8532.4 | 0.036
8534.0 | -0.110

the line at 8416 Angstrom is [O II]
